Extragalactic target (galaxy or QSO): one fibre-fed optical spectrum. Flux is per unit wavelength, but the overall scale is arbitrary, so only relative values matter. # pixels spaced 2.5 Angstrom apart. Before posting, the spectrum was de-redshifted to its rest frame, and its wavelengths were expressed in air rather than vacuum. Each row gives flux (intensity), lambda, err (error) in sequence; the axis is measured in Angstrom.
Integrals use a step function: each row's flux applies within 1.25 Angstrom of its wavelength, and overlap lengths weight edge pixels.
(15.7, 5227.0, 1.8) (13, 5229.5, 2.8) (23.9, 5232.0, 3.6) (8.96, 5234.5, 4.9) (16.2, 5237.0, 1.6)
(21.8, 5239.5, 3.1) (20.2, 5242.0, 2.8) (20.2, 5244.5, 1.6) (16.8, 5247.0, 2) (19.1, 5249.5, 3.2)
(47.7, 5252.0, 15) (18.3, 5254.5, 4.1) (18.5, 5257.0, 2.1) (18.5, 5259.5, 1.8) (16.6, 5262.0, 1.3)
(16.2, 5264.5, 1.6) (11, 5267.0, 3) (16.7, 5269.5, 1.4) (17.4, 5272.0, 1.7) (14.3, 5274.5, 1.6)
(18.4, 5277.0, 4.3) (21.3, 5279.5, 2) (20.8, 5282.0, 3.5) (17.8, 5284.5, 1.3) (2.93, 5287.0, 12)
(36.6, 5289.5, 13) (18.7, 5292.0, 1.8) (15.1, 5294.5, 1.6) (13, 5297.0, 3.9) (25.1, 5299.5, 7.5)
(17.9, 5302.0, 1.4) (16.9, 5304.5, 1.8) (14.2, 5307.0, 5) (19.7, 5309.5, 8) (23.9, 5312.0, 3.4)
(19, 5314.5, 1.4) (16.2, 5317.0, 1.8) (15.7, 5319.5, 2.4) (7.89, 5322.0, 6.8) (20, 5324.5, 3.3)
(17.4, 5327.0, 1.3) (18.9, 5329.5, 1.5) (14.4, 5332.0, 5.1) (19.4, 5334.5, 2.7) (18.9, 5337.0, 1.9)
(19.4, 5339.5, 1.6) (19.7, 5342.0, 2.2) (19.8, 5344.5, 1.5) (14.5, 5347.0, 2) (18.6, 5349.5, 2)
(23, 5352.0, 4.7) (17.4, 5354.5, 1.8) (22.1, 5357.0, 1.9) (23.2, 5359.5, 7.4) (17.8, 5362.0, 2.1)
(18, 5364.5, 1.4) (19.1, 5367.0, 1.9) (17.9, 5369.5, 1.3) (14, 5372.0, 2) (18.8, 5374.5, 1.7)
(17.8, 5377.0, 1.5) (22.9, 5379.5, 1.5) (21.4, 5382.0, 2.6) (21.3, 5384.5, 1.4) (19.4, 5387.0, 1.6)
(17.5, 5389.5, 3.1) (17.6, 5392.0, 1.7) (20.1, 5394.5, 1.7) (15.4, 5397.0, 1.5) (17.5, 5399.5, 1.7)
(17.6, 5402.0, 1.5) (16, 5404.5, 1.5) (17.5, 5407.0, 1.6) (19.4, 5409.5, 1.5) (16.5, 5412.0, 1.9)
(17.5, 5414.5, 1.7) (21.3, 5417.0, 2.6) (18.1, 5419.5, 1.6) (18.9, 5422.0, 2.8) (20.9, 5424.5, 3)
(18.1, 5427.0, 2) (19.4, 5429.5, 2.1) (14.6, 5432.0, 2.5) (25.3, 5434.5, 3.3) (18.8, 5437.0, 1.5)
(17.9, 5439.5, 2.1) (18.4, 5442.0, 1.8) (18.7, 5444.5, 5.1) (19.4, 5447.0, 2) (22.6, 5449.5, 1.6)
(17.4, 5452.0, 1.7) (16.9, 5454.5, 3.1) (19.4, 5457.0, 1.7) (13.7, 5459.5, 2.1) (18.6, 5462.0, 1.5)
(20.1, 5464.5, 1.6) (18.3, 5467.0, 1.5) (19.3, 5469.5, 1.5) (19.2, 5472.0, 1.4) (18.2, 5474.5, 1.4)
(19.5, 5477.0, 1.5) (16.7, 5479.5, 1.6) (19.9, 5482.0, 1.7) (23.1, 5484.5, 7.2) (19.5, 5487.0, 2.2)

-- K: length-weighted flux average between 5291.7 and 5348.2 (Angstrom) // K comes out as 17.6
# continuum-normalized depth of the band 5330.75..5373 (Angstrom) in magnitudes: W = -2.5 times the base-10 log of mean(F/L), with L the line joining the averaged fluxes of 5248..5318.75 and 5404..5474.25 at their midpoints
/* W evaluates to 0.009 mag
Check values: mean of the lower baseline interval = 19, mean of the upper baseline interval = 18.7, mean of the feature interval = 18.7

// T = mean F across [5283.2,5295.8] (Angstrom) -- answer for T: 18.2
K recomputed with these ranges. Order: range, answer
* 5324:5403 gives 18.8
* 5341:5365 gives 19.5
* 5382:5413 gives 18.1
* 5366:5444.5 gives 18.6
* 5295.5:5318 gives 18.4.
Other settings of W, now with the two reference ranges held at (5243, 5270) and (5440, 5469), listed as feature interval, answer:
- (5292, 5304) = 0.11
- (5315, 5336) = 0.19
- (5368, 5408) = 0.04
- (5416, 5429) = -0.04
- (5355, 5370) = -0.02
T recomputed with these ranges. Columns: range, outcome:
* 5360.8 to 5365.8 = 17.9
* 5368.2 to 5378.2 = 17.1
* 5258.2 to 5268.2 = 15.6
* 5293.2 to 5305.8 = 17.6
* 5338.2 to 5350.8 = 18.4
